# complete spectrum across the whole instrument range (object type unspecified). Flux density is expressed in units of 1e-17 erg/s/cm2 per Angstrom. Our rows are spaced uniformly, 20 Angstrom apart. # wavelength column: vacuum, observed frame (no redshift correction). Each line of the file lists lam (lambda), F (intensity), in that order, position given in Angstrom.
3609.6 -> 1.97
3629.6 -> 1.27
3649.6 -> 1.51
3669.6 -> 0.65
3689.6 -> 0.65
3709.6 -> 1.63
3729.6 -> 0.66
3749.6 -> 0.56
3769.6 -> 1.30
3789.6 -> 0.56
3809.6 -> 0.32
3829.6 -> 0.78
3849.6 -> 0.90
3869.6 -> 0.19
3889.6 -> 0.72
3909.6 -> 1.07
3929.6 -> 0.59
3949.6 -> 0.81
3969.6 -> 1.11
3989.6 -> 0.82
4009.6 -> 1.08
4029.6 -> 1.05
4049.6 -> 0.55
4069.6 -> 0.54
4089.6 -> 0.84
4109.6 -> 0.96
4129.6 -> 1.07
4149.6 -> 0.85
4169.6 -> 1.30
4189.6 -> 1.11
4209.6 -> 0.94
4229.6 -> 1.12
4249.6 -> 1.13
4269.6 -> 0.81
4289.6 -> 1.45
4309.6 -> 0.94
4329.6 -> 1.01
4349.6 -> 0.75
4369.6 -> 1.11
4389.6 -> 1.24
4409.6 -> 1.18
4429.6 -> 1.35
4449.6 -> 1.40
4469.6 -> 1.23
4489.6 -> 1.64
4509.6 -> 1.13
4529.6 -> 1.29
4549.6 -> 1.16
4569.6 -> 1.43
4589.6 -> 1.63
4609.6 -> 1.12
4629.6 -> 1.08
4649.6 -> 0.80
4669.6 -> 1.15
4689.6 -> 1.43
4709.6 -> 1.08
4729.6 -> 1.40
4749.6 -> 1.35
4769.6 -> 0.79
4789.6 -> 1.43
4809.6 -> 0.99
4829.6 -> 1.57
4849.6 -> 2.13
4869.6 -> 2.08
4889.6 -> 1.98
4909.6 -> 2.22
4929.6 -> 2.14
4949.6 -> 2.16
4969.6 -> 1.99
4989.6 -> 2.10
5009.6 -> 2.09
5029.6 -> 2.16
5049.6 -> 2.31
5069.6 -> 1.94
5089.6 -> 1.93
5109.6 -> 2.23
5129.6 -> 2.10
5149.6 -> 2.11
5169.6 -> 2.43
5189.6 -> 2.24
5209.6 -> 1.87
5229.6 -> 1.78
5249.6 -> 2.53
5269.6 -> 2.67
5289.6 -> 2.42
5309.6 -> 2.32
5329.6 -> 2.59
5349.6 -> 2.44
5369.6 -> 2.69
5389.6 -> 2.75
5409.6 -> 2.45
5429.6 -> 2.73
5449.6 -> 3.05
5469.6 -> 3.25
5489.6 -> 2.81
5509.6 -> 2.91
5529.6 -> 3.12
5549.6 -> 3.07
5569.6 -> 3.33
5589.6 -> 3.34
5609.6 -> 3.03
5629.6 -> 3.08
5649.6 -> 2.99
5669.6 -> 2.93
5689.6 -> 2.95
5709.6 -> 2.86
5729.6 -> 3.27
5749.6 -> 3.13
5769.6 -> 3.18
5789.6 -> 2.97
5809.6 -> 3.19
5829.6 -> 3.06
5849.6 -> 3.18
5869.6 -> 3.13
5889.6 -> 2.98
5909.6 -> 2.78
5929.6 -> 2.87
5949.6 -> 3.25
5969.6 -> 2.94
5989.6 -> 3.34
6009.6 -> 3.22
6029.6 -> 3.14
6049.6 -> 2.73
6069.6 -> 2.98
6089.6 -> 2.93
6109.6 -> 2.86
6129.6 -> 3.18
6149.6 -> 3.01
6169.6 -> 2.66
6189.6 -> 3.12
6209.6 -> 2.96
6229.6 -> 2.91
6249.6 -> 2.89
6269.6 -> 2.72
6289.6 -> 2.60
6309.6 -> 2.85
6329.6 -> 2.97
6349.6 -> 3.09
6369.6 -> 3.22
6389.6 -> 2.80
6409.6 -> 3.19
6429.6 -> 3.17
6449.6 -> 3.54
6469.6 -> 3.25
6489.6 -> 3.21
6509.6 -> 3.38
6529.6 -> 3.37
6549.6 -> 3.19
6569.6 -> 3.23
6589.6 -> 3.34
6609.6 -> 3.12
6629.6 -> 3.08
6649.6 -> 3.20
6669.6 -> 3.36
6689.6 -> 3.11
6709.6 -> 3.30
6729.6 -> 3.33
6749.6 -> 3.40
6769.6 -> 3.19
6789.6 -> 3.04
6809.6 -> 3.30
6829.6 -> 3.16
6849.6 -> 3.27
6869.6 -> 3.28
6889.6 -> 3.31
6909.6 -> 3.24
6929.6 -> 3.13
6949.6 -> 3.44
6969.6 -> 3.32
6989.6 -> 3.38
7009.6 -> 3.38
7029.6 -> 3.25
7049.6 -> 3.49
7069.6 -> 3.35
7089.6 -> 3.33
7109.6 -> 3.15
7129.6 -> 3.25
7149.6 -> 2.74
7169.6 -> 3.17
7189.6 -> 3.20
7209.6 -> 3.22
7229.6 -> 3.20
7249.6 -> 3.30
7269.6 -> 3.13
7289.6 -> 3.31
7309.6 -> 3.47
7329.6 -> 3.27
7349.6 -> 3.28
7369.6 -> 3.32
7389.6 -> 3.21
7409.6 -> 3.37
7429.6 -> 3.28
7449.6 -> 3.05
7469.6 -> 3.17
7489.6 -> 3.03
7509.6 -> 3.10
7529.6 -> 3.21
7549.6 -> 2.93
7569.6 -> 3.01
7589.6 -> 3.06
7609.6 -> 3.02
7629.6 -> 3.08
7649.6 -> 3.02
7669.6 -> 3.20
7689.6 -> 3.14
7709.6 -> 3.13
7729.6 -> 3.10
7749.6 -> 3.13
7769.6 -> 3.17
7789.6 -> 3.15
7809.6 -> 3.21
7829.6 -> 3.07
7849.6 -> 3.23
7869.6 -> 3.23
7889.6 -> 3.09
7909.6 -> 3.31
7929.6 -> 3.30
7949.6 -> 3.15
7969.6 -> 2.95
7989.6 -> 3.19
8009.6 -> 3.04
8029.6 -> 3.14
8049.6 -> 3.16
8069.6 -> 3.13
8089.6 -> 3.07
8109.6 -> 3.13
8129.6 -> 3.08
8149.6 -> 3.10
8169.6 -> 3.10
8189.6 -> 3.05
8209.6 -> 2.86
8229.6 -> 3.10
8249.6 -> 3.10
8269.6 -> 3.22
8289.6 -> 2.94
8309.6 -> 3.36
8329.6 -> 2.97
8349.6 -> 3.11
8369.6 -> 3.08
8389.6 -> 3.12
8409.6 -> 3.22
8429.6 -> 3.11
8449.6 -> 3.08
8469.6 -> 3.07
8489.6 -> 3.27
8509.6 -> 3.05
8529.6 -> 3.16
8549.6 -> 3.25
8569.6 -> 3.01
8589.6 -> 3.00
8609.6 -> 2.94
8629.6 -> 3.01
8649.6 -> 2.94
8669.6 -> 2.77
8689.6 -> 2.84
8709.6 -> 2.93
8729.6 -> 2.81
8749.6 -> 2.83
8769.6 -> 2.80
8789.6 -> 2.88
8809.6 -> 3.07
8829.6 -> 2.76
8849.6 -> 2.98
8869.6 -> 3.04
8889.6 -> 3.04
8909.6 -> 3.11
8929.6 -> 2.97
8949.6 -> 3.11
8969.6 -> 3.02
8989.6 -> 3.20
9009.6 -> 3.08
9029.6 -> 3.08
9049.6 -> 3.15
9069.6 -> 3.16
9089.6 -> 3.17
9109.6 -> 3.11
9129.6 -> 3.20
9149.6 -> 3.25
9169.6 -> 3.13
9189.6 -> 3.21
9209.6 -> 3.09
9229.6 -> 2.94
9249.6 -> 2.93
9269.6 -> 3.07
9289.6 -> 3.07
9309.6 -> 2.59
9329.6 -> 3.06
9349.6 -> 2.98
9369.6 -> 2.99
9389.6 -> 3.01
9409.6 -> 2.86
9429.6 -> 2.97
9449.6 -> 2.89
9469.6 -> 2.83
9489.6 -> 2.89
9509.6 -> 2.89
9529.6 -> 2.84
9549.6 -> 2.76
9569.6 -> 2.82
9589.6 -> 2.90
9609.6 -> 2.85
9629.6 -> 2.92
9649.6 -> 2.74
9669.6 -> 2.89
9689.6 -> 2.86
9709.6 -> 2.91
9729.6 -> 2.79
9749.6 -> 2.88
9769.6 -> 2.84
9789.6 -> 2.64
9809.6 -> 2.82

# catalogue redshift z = 0.21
